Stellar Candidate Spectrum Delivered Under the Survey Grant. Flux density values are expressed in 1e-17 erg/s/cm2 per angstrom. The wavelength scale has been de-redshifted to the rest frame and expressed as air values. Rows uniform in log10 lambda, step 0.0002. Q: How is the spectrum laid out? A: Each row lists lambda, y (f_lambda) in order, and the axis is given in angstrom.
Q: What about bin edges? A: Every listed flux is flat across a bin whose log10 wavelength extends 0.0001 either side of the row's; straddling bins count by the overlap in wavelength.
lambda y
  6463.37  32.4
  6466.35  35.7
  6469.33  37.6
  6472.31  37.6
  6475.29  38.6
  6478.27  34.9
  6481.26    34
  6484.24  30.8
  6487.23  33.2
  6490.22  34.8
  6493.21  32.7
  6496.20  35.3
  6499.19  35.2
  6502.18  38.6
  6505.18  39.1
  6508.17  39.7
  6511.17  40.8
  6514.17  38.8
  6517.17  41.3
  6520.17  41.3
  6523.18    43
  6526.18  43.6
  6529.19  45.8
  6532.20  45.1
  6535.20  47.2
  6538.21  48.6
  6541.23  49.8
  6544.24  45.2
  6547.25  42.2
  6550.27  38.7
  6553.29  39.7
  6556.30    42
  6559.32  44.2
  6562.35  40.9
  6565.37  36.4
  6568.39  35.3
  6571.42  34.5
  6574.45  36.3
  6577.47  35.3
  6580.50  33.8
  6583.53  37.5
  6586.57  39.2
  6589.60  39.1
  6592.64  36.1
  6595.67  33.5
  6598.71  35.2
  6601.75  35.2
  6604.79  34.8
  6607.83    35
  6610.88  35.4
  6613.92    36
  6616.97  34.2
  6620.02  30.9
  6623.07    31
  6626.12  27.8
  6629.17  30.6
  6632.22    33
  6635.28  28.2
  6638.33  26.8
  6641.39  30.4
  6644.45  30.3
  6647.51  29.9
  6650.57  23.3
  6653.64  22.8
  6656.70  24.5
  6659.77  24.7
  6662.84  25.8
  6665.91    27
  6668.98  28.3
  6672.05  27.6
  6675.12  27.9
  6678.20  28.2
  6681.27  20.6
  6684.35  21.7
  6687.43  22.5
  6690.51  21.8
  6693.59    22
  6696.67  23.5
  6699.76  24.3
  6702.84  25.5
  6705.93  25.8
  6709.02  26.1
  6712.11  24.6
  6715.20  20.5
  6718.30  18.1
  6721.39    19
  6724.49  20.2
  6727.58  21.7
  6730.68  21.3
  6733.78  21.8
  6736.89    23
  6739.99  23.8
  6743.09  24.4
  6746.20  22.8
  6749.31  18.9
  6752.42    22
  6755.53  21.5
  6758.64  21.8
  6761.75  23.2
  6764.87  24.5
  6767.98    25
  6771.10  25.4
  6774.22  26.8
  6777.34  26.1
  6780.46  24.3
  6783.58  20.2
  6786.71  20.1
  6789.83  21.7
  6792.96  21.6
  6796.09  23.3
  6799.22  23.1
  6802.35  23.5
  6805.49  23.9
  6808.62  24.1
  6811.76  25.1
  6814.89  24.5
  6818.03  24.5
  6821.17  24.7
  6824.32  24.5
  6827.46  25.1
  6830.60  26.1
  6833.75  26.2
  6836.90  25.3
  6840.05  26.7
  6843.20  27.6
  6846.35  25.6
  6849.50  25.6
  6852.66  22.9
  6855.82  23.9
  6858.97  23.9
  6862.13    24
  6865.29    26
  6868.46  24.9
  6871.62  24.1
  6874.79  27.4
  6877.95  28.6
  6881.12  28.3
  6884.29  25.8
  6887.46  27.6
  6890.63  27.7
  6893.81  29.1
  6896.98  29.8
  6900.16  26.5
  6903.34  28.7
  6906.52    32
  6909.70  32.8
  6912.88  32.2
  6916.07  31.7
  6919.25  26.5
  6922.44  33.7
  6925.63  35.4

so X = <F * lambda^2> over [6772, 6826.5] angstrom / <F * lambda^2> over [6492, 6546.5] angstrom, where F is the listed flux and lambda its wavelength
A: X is 0.62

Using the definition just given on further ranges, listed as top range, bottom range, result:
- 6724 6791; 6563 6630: 0.69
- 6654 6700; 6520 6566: 0.59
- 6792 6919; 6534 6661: 0.81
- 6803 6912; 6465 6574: 0.74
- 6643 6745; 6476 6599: 0.64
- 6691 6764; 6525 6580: 0.57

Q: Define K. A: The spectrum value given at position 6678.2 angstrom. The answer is 28.2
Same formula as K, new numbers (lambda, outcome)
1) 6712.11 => 24.6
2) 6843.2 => 27.6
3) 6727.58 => 21.7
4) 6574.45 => 36.3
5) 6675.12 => 27.9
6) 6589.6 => 39.1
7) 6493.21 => 32.7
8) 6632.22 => 33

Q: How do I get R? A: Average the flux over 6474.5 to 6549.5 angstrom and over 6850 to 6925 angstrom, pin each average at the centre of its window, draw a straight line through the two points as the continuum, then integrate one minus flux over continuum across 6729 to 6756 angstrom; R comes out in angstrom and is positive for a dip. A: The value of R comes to 8.6 angstrom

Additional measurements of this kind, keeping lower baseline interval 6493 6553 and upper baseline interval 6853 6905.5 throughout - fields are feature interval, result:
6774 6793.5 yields 5.0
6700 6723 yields 7.4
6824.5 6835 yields 1.1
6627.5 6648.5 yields 4.0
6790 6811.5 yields 4.8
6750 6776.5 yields 6.6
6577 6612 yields 2.6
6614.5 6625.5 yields 1.6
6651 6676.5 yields 7.0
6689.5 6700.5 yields 3.7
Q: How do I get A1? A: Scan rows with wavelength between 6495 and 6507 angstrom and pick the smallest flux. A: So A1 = 35.2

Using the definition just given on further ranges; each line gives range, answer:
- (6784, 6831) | 20.1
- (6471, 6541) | 30.8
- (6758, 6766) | 21.8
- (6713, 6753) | 18.1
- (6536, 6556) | 38.7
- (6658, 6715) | 20.6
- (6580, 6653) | 23.3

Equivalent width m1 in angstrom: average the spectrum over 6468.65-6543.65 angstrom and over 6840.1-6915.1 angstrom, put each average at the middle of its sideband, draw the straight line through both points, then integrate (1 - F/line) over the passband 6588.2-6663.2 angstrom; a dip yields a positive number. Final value 9.8 angstrom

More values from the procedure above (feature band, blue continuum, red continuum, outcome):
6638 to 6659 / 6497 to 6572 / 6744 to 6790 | 3.68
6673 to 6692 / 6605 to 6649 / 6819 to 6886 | 3.89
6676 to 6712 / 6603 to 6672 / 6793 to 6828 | 4.96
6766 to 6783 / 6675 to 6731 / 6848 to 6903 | -0.65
